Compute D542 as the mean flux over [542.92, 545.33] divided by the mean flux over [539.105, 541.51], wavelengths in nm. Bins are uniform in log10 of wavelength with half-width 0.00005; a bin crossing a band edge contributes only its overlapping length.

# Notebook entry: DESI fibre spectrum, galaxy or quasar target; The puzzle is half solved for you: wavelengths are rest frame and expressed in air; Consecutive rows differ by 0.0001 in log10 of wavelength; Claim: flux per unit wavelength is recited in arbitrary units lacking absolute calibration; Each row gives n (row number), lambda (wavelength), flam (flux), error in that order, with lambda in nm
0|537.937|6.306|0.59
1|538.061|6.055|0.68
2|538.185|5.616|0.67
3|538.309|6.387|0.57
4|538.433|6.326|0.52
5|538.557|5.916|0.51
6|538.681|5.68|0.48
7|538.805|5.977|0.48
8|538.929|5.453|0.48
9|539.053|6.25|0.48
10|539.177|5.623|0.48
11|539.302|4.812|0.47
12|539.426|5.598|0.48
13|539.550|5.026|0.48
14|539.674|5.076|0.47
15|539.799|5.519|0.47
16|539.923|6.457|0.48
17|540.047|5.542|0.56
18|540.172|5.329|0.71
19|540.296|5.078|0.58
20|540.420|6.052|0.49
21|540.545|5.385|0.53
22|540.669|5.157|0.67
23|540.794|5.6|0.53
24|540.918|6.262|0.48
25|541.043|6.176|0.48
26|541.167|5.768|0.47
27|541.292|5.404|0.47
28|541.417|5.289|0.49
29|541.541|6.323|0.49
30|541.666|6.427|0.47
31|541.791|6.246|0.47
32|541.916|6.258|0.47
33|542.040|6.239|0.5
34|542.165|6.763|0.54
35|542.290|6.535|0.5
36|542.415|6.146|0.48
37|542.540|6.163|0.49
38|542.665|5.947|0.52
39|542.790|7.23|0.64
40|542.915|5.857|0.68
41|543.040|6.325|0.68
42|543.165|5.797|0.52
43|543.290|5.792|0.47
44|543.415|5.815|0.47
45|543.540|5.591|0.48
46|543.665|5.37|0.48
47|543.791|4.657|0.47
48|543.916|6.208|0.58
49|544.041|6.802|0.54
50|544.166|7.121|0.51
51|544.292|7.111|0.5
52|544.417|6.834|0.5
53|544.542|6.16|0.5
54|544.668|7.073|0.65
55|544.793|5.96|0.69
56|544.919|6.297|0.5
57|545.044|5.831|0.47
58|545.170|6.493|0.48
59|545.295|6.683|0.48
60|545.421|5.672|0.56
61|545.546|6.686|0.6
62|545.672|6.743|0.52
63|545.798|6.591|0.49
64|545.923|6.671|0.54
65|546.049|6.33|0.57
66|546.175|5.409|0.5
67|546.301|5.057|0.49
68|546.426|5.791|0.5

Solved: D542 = 1.12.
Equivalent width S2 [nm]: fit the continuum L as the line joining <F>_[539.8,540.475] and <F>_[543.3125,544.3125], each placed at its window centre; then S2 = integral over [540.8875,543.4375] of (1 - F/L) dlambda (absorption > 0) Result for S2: -0.11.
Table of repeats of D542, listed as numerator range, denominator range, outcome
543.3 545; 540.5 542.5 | 1.03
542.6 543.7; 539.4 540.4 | 1.09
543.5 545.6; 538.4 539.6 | 1.11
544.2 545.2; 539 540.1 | 1.17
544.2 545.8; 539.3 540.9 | 1.18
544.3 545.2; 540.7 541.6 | 1.11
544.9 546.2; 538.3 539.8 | 1.12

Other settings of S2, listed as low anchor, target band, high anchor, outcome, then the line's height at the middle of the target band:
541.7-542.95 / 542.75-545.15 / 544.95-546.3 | 0.04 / 6.3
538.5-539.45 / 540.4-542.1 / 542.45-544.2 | -0.01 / 5.86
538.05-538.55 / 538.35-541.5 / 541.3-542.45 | 0.26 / 6.14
